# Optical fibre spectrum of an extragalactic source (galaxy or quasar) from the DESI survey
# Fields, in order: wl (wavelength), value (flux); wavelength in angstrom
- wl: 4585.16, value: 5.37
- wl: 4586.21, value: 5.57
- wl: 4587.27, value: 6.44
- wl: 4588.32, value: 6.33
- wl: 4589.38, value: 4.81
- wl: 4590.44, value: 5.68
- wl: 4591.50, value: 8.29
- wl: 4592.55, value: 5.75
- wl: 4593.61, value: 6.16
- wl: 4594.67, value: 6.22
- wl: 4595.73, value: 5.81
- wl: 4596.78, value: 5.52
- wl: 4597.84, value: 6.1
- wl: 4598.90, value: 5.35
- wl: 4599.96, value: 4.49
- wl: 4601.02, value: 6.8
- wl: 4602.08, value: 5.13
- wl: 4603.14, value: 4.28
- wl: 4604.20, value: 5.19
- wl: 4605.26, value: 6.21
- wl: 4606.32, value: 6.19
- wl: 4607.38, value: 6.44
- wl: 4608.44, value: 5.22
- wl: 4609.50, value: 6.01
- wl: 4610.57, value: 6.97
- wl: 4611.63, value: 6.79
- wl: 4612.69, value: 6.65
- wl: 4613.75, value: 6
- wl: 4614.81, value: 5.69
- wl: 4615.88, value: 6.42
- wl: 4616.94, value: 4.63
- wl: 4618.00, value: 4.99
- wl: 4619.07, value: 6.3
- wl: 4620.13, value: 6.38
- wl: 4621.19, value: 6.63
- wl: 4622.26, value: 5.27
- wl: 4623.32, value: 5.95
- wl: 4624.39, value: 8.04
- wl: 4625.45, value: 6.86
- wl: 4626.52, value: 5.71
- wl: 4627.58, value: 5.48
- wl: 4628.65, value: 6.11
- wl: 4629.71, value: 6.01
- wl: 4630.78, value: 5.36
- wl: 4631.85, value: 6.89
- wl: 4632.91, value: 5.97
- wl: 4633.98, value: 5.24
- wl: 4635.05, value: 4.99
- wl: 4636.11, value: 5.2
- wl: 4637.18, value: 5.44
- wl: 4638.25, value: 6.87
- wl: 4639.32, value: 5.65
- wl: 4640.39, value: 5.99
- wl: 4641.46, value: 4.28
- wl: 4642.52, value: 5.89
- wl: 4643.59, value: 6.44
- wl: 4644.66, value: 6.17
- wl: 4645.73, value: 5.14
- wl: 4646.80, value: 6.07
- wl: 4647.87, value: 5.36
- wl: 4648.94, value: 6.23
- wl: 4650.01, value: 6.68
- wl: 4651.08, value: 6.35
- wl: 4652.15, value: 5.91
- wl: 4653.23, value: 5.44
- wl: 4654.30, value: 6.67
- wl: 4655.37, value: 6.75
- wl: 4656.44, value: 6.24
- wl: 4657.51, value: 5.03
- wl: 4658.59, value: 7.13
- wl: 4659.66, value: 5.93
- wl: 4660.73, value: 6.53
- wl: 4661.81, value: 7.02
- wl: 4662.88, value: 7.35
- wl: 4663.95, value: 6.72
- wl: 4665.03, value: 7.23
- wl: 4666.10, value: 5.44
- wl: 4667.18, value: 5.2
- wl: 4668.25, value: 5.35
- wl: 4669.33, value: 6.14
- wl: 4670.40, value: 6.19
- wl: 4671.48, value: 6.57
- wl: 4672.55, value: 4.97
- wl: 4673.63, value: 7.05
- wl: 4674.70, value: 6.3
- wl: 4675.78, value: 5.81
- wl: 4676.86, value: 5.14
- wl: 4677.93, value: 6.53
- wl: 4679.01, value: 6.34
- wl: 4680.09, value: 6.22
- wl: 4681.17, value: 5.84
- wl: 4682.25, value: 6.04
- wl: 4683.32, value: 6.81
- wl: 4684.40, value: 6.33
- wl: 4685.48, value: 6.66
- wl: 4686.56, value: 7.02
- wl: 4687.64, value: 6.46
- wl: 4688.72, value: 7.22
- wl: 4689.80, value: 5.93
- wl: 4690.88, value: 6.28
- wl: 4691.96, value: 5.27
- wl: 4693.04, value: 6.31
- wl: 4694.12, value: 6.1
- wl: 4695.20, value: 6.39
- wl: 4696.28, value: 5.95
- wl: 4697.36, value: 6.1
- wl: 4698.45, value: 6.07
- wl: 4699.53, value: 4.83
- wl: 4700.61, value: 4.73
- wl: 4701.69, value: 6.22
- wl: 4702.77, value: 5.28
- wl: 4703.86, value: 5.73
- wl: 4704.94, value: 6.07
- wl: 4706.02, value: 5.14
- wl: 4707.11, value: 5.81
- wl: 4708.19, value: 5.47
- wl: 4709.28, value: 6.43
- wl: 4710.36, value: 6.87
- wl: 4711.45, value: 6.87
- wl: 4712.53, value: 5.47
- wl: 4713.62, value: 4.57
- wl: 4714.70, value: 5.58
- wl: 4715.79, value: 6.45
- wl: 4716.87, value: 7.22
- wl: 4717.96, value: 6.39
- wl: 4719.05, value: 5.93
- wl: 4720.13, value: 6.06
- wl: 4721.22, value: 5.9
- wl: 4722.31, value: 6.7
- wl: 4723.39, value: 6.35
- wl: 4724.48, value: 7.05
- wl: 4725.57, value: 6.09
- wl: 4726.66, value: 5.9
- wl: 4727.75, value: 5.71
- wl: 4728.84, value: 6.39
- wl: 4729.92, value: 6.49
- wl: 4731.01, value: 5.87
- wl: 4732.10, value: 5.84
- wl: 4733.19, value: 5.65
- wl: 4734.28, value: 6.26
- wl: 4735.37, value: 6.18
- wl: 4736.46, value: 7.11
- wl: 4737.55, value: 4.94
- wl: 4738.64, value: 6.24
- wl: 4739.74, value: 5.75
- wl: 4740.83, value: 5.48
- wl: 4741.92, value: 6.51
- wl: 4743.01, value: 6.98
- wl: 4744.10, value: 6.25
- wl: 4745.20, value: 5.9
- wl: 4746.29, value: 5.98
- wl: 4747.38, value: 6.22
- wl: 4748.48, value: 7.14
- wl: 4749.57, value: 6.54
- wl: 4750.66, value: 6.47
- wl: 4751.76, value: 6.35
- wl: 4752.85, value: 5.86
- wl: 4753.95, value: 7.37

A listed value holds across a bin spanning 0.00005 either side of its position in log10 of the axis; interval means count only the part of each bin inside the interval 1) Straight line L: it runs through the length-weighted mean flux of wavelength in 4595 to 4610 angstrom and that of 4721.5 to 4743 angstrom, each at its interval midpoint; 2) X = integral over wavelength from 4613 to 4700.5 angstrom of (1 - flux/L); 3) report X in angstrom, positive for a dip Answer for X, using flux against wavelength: -3.2 angstrom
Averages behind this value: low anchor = 5.63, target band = 6.06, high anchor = 6.15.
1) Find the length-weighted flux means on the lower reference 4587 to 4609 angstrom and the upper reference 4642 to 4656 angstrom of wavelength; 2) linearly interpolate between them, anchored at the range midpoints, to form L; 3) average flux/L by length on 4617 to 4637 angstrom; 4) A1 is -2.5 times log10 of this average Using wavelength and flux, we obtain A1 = 0.01 mag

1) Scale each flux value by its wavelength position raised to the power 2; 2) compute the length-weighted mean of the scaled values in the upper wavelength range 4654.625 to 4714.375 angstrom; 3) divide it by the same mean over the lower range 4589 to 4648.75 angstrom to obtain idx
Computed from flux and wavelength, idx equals 1.07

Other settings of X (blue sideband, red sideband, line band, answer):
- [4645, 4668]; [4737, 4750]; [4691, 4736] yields 1.3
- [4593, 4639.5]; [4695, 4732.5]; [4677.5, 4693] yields -1.0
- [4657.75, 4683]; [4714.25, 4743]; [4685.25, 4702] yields 0.3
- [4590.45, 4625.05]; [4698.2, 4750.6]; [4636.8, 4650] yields 0.4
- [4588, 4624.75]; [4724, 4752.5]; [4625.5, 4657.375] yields 0.7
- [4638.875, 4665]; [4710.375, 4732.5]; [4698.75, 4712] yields 0.8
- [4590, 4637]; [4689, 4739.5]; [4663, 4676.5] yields -0.3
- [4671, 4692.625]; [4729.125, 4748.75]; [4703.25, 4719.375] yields 0.5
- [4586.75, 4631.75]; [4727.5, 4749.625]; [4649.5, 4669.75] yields -0.7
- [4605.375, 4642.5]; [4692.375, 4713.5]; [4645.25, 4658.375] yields -0.2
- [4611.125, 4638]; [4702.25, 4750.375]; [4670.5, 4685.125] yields -0.3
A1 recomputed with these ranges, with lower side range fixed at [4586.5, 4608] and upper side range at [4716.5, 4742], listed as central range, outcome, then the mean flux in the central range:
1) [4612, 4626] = -0.044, 6.15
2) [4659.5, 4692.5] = -0.040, 6.26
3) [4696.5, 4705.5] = 0.083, 5.64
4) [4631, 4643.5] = 0.047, 5.69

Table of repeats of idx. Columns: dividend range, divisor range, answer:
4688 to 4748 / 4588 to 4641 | 1.07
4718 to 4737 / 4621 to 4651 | 1.09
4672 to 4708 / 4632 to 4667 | 1.01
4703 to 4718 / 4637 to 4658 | 1.03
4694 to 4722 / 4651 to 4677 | 0.97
